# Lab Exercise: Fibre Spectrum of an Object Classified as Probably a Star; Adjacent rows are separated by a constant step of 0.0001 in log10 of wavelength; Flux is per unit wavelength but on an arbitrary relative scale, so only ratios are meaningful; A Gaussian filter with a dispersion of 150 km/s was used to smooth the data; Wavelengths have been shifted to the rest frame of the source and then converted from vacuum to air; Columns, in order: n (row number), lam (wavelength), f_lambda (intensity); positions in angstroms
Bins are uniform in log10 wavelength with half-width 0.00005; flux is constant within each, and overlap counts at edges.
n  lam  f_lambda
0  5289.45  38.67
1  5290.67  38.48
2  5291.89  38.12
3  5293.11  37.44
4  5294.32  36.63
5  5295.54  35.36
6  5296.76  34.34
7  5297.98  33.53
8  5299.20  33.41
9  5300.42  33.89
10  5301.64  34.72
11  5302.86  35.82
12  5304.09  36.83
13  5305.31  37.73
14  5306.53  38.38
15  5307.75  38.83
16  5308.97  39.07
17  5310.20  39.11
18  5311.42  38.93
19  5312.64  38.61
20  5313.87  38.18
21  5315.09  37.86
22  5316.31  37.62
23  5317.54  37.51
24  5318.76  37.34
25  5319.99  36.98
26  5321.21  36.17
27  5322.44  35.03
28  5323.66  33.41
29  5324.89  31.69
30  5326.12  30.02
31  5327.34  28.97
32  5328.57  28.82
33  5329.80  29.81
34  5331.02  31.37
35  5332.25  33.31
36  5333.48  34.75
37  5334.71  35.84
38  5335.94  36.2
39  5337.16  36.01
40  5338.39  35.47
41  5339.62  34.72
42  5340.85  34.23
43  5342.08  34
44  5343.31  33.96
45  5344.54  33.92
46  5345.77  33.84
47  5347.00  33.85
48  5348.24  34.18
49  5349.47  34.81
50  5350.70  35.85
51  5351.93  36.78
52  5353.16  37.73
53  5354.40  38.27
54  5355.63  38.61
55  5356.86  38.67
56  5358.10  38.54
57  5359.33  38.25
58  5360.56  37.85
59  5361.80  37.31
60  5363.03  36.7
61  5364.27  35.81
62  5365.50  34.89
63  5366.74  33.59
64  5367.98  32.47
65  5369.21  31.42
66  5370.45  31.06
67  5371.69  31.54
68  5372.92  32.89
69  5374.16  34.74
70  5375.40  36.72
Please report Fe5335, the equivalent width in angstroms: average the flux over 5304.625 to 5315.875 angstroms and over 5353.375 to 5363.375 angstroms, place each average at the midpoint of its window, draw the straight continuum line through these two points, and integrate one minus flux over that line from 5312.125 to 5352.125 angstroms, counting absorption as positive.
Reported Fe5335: 3.93 angstroms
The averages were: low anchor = 38.5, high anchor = 38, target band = 34.5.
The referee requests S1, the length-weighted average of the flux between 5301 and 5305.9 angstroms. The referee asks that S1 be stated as 36.2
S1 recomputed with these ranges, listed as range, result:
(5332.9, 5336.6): 35.7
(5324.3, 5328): 30.2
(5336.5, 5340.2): 35.5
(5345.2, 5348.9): 33.9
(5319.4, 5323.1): 36.1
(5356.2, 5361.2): 38.3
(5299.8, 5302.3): 34.4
